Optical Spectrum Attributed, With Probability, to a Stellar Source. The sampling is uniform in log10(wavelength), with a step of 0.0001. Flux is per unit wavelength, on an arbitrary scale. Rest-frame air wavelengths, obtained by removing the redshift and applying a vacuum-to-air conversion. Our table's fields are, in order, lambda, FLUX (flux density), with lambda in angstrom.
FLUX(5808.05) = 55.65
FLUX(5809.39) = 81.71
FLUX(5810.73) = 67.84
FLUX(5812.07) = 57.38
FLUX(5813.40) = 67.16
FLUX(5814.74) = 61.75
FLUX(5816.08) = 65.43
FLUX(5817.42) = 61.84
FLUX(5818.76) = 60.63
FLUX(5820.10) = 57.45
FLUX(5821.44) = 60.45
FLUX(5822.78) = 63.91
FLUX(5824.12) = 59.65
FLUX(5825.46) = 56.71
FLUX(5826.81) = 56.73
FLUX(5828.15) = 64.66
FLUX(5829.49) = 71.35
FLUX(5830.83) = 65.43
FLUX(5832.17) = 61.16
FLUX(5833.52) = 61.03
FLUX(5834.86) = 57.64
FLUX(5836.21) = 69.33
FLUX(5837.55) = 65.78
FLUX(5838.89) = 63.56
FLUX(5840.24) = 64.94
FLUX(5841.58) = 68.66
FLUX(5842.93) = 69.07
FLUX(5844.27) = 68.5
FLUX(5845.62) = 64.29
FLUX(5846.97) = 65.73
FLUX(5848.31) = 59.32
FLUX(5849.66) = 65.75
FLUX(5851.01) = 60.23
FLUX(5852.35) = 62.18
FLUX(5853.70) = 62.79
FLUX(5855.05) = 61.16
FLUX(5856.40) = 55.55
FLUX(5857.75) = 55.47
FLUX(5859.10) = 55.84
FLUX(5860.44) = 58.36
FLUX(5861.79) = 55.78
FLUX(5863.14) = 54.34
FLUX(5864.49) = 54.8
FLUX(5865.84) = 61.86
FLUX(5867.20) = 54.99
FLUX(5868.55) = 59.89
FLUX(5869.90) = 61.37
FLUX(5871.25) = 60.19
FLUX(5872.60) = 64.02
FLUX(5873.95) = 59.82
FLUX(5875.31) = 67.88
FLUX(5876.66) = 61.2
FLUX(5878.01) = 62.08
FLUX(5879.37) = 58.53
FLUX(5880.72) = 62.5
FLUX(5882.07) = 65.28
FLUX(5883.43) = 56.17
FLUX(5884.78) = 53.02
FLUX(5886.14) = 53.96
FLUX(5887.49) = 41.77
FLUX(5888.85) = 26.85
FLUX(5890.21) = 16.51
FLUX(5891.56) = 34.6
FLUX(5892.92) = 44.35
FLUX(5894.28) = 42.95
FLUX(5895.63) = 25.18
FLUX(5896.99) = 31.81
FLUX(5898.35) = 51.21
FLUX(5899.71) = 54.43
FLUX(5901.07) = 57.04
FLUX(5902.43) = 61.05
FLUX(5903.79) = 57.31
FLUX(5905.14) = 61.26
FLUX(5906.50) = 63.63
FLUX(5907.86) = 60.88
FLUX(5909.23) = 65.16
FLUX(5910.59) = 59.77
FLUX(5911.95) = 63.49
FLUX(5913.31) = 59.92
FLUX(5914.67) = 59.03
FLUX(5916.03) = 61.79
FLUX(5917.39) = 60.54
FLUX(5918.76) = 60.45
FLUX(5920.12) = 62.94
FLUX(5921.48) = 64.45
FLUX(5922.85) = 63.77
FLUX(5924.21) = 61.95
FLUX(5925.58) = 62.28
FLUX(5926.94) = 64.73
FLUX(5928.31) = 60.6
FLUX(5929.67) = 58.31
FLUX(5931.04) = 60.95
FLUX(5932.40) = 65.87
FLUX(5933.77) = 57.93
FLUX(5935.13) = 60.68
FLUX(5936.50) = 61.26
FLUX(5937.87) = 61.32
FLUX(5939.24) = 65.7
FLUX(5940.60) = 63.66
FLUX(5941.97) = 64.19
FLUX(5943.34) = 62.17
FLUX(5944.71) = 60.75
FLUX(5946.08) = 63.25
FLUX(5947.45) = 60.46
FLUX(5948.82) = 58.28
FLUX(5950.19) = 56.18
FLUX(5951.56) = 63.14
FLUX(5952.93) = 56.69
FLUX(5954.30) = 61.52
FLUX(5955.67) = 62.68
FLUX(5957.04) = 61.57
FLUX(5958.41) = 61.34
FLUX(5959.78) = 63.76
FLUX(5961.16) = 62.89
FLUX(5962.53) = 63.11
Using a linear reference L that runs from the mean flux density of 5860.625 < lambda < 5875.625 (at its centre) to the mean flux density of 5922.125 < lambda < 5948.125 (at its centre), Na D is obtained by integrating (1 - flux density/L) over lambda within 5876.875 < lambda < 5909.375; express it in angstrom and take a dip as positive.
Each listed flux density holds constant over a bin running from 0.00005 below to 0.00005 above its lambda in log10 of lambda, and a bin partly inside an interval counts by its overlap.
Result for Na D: 5.4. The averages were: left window 59.3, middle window 50.2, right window 62.1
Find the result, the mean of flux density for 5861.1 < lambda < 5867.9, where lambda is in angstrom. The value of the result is 56.3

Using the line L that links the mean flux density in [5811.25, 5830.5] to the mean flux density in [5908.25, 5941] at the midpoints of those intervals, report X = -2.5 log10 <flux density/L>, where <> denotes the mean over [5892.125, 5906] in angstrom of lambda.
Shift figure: 0.26 mag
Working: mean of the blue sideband 61.9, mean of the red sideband 61.9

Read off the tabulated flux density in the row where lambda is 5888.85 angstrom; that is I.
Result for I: 26.85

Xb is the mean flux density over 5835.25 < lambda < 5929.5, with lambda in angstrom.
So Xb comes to 57.8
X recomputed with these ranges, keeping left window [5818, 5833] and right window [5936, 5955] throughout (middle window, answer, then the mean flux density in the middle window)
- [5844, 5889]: 0.05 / 58.8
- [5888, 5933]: 0.13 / 54.6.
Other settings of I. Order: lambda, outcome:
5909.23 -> 65.16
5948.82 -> 58.28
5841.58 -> 68.66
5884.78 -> 53.02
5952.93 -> 56.69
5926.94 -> 64.73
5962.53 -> 63.11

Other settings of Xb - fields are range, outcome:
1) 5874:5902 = 48.7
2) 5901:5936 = 61.5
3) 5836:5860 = 63.1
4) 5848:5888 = 58.9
